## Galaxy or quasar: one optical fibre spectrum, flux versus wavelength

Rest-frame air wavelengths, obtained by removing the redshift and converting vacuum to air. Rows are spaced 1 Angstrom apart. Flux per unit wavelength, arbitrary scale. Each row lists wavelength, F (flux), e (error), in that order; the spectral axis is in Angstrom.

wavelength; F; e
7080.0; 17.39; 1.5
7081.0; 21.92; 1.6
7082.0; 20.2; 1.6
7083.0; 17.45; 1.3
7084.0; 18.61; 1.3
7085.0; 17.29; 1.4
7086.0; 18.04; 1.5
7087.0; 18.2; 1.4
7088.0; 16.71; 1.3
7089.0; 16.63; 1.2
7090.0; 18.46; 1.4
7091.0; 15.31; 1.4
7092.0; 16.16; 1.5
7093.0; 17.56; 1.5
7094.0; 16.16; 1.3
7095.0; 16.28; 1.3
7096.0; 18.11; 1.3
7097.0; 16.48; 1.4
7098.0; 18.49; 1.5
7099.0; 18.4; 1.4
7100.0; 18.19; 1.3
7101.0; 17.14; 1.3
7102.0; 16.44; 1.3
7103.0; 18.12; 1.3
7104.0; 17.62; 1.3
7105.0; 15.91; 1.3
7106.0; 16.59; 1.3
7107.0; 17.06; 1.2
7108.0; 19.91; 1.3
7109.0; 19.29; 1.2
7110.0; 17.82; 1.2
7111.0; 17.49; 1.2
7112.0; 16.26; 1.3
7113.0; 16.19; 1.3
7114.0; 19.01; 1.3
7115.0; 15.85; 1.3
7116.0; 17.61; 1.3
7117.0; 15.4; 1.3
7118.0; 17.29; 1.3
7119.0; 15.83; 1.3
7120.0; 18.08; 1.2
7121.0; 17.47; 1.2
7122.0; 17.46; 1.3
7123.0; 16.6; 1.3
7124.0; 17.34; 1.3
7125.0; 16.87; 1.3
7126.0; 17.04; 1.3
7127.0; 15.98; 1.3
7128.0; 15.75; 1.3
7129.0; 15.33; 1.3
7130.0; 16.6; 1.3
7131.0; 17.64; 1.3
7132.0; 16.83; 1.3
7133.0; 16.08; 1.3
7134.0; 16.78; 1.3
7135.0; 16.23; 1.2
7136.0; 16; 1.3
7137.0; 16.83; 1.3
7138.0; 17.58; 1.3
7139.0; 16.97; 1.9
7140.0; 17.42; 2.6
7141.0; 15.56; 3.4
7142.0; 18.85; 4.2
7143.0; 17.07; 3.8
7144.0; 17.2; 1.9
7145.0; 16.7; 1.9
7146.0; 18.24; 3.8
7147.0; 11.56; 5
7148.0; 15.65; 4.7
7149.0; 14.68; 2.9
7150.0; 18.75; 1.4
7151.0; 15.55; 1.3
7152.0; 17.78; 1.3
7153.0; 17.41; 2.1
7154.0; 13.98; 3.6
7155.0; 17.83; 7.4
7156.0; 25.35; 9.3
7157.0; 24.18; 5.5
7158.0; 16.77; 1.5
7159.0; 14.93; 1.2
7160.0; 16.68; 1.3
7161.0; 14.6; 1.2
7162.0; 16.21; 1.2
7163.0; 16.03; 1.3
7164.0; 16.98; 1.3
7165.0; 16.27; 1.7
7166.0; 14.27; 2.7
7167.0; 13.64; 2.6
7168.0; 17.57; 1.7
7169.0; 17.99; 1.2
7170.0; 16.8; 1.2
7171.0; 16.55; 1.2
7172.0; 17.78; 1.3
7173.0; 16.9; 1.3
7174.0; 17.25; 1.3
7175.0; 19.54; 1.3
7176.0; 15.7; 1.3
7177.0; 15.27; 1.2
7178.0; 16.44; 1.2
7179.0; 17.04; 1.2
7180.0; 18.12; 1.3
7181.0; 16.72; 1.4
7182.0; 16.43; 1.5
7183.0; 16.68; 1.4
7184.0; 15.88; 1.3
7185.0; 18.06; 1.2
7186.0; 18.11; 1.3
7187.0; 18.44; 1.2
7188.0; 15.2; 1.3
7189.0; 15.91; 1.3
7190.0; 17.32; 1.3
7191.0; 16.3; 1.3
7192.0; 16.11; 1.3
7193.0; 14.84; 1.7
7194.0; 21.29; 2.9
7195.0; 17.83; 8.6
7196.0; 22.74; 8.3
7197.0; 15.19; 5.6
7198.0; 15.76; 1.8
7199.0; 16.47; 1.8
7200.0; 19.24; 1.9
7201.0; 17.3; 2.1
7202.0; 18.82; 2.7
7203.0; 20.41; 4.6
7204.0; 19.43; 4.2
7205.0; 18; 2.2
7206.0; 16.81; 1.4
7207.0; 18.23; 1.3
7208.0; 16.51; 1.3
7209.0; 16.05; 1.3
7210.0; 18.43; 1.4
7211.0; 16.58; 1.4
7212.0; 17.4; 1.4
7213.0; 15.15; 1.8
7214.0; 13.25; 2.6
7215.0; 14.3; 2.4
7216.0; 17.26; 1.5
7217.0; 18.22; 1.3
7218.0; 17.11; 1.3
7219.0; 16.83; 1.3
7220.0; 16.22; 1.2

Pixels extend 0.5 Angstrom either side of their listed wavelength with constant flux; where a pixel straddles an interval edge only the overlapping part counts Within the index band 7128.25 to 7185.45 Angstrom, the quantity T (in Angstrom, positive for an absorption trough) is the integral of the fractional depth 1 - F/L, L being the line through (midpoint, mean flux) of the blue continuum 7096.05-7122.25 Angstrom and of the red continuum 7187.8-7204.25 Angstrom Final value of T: 2.3 Angstrom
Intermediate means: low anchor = 17.4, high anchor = 17.7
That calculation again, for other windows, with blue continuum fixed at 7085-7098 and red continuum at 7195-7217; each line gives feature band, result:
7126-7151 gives 0.99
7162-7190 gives 0.88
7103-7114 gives -0.26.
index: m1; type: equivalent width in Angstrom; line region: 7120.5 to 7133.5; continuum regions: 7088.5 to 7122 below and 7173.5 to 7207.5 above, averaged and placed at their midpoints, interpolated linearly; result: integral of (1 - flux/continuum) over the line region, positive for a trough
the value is 0.4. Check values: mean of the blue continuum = 17.2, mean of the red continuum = 17.4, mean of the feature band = 16.7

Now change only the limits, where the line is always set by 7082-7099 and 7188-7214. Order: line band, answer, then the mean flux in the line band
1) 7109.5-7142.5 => 1.0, 16.8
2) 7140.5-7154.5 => 0.8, 16.4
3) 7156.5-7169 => 0.6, 16.6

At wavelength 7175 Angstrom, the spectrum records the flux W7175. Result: 19.54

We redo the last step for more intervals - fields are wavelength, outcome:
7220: 16.22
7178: 16.44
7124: 17.34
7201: 17.3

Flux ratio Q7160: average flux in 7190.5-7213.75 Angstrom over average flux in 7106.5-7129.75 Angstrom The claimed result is 1.03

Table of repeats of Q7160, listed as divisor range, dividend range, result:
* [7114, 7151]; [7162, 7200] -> 1.02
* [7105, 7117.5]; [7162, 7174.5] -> 0.95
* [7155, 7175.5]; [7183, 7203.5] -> 1.01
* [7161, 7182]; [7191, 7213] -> 1.07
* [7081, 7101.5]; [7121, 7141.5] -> 0.95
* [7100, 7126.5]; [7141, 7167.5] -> 0.97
